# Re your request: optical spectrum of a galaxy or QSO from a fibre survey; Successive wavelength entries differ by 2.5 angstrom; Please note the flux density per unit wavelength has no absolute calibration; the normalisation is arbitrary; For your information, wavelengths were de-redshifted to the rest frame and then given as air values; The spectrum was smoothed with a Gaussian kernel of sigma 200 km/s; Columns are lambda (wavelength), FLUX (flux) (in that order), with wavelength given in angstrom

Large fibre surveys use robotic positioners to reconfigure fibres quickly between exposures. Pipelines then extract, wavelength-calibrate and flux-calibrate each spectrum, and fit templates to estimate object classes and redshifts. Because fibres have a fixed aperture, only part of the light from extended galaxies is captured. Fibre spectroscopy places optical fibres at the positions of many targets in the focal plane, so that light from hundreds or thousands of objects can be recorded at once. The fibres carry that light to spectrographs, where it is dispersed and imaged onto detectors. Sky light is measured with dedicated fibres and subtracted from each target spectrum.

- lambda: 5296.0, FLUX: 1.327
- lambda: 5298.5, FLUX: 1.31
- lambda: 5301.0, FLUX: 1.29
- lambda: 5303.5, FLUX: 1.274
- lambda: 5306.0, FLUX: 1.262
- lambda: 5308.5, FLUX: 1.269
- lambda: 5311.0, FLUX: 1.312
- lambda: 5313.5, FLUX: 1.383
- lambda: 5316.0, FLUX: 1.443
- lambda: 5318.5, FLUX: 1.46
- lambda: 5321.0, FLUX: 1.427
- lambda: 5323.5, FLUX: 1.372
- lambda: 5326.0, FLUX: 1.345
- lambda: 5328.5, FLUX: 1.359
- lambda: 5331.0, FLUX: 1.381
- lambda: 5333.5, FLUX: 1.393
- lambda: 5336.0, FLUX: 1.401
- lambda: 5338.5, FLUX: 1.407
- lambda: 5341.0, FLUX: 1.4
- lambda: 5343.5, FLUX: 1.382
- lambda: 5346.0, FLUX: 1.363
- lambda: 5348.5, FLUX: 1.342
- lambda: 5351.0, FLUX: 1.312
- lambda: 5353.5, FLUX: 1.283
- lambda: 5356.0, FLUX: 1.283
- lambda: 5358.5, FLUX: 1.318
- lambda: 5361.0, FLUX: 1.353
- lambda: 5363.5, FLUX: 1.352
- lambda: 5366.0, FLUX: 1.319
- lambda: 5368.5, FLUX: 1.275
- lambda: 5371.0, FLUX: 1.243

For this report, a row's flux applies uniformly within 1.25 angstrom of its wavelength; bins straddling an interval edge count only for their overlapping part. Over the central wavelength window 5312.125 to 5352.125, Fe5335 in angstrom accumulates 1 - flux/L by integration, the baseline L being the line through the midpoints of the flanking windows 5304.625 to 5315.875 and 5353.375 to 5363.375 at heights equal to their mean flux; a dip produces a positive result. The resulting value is -2.0 angstrom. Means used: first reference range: 1.32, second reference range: 1.32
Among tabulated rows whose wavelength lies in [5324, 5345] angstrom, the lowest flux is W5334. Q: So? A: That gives 1.345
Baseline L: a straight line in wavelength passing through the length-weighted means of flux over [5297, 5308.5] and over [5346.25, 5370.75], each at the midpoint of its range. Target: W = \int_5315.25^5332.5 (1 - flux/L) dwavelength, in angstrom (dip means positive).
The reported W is -1.4 angstrom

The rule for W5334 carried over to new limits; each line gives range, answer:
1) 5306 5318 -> 1.262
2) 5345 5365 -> 1.283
